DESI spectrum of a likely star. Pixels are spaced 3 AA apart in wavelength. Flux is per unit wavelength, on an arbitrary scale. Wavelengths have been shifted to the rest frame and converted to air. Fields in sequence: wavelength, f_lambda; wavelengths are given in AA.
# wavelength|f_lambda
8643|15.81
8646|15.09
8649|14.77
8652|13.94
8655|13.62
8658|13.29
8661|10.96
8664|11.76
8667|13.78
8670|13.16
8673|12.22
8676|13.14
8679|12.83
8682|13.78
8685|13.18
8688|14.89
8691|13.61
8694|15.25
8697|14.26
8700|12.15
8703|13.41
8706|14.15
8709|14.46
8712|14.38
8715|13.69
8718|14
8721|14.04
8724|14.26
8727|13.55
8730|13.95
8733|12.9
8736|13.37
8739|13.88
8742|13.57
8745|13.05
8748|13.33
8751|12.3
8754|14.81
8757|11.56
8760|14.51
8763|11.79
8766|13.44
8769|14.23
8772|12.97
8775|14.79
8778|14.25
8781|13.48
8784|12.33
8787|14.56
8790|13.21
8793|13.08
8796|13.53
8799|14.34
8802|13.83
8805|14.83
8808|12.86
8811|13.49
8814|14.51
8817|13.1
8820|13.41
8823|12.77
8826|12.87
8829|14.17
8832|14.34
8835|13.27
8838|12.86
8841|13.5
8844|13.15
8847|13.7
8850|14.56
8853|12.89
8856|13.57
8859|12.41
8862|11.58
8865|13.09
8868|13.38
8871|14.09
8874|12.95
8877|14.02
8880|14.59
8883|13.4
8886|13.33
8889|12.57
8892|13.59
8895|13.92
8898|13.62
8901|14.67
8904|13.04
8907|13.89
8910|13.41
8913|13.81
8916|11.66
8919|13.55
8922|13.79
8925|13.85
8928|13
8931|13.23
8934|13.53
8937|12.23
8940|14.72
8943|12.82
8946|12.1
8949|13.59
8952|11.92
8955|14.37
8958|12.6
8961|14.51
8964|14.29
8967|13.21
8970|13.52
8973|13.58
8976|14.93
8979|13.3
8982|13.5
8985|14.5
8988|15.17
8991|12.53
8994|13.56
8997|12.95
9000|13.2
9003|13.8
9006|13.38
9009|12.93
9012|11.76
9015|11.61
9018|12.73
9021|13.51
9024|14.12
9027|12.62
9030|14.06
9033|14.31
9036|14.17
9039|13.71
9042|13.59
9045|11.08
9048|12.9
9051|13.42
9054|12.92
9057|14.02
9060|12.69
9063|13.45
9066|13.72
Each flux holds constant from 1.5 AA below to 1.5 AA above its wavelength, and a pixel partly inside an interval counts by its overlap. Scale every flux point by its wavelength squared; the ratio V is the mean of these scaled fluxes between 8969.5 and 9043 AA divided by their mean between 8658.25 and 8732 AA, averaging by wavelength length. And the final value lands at 1.07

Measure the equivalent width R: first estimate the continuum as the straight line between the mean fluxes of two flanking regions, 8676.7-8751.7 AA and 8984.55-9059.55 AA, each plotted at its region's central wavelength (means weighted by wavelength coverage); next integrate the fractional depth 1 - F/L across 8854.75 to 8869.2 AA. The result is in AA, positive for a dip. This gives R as 0.8 AA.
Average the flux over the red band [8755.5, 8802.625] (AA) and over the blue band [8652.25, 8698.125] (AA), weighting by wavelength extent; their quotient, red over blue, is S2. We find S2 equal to 1.01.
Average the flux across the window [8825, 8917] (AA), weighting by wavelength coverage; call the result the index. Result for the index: 13.4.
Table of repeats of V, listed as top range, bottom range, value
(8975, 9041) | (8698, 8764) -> 1.06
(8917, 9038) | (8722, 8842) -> 1.04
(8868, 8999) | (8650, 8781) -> 1.05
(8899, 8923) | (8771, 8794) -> 1.02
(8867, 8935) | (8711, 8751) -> 1.03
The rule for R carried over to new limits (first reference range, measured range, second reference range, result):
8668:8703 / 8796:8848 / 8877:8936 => -0.3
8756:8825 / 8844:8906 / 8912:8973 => -0.2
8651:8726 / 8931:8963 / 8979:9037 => 0.4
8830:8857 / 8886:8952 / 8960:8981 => 2.0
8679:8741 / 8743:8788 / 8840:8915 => 1.0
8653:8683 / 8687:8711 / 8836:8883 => -2.0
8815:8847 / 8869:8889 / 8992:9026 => -0.5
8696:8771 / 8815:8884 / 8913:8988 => 0.6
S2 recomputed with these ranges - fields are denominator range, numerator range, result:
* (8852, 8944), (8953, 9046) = 1.01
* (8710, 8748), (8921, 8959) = 0.96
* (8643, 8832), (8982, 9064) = 0.98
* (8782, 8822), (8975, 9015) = 0.99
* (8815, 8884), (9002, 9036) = 0.99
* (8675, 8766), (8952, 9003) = 1.01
